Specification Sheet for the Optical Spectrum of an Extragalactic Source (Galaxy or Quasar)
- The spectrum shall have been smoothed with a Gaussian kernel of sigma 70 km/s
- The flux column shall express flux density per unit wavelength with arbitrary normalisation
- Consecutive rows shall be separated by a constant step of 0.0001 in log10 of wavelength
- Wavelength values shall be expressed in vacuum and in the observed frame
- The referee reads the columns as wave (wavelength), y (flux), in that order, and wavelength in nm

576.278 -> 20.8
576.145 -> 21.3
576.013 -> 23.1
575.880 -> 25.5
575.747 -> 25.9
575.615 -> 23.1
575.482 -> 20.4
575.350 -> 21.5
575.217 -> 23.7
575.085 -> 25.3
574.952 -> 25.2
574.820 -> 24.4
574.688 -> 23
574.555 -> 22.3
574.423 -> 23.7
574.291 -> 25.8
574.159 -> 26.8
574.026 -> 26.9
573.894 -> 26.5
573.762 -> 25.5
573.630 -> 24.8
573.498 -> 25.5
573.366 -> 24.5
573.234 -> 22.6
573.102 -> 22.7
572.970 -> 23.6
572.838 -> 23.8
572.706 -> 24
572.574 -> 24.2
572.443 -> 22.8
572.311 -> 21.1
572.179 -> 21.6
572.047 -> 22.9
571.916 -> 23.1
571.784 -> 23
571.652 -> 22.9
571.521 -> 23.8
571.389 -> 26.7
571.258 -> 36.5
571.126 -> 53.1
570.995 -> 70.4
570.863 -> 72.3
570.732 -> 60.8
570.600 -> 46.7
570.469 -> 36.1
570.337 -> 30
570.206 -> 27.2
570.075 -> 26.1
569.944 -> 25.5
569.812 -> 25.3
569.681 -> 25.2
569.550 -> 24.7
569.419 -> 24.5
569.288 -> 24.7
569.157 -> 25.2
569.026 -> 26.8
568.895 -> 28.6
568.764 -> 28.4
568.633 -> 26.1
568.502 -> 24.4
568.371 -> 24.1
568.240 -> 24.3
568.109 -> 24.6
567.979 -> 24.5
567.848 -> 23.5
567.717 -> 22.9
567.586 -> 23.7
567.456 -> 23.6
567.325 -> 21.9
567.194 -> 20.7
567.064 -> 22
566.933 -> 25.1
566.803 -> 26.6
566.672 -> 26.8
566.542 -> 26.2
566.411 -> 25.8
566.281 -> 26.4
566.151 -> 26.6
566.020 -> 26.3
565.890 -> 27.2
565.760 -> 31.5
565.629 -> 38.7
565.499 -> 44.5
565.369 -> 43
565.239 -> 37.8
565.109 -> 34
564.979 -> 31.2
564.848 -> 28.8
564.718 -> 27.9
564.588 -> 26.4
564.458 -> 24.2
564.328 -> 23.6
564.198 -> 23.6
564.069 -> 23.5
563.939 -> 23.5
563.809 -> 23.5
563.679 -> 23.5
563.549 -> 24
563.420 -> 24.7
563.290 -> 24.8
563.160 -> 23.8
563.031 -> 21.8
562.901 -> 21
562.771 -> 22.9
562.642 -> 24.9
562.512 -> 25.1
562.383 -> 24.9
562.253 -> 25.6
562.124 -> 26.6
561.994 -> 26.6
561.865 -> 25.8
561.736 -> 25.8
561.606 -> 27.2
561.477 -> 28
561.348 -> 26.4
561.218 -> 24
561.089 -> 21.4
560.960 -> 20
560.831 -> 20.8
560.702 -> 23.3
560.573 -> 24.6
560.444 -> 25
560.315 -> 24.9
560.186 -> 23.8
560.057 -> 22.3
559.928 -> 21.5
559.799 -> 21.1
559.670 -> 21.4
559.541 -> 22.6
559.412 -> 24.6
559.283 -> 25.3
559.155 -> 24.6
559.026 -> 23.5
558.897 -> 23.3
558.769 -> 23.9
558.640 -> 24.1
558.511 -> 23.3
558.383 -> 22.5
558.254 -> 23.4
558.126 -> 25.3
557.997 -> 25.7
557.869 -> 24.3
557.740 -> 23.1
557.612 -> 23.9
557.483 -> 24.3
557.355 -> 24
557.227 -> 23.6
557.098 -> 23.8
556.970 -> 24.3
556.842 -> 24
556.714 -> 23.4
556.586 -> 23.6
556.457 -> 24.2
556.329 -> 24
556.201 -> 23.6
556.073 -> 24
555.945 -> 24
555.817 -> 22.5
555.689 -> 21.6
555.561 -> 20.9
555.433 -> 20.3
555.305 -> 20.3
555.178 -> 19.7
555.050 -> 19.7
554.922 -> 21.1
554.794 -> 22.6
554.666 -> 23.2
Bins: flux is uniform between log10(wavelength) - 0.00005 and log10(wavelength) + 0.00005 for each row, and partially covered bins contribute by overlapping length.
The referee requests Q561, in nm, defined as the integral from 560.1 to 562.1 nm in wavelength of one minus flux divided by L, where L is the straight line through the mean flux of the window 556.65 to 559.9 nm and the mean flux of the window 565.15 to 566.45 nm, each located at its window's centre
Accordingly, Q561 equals 0.20 nm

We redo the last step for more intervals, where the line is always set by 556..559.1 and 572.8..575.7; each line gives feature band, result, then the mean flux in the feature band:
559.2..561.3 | 0.09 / 23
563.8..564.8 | -0.03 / 24.7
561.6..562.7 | -0.08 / 25.8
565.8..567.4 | -0.08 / 25.2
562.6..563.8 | 0.03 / 23.5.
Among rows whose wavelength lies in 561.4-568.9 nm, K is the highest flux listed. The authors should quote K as 44.5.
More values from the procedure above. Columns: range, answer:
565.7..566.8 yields 31.5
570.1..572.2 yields 72.3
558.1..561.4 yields 26.4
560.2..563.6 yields 28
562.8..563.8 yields 24.8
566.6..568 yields 26.8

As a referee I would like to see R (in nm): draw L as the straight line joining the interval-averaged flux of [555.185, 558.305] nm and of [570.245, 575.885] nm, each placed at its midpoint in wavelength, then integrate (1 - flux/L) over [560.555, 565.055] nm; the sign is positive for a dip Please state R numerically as 0.13 nm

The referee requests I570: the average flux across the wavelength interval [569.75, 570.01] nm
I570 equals 25.4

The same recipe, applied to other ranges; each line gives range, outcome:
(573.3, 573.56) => 25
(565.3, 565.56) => 43.7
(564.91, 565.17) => 32.4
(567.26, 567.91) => 23.1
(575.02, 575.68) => 22.8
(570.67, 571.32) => 58.7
